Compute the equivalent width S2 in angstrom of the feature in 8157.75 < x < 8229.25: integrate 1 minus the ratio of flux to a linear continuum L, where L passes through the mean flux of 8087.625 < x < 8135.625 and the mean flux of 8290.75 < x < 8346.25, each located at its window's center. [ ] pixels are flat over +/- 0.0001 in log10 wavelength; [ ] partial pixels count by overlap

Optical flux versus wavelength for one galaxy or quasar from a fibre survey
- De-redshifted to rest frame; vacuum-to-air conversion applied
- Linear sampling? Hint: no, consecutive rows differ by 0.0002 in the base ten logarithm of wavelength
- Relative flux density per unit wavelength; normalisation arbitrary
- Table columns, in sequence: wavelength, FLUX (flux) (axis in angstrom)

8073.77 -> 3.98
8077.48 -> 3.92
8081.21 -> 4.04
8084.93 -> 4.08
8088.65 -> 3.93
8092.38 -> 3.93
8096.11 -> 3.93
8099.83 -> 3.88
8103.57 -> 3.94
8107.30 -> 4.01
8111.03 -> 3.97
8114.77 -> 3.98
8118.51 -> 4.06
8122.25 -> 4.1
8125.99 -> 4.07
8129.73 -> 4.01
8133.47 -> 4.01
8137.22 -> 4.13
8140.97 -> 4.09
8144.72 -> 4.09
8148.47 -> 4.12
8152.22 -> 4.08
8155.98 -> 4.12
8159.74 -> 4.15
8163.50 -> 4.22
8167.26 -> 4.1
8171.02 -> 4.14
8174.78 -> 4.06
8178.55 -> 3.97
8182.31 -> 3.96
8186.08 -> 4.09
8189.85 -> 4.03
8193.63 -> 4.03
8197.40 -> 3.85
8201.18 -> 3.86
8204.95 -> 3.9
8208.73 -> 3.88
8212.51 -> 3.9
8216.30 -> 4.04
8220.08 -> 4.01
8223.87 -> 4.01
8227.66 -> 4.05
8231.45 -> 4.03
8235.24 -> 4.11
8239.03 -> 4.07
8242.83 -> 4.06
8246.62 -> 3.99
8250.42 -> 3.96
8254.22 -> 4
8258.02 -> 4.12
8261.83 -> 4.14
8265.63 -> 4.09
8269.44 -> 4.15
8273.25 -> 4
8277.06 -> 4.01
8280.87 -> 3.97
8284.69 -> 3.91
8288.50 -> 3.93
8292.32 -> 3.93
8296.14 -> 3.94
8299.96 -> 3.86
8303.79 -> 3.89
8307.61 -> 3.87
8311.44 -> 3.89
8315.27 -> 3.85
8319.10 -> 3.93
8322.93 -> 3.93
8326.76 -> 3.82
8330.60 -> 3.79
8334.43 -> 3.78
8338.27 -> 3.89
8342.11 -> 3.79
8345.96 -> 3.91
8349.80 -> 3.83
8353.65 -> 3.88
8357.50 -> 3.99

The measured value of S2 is -1.3 angstrom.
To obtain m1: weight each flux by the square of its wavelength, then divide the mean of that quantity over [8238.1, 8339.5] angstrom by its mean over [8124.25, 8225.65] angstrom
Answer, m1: 1.0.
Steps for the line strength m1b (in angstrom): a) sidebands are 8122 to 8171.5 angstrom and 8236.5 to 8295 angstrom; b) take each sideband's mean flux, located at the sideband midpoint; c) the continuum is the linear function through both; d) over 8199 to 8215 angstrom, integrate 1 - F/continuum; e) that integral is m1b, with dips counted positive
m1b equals 0.7 angstrom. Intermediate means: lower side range 4.1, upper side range 4.02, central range 3.89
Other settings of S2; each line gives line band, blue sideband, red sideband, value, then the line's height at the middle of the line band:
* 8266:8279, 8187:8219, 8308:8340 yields -0.5 angstrom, 3.9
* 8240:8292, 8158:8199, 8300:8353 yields -1.1 angstrom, 3.94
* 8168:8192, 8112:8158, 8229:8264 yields 0.1 angstrom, 4.06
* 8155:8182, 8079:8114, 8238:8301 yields -0.8 angstrom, 3.98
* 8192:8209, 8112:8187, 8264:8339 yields 0.5 angstrom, 4.02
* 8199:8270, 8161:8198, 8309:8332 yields -0.6 angstrom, 3.98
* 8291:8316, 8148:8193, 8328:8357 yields 0.1 angstrom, 3.9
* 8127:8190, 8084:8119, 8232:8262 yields -1.3 angstrom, 4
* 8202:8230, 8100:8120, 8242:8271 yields 0.5 angstrom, 4.04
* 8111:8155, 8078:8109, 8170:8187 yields -0.7 angstrom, 4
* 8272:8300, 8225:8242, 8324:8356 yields 0.0 angstrom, 3.95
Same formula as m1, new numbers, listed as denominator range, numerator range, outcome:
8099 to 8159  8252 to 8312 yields 1.02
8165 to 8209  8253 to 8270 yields 1.04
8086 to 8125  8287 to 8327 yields 1.03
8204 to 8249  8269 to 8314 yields 1.00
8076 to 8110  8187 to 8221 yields 1.02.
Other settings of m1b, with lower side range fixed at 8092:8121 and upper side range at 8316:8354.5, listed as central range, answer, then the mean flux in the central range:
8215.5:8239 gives -0.8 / 4.04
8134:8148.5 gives -0.5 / 4.1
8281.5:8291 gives -0.1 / 3.93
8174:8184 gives -0.2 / 3.99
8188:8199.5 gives -0.1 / 3.97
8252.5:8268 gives -0.8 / 4.09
